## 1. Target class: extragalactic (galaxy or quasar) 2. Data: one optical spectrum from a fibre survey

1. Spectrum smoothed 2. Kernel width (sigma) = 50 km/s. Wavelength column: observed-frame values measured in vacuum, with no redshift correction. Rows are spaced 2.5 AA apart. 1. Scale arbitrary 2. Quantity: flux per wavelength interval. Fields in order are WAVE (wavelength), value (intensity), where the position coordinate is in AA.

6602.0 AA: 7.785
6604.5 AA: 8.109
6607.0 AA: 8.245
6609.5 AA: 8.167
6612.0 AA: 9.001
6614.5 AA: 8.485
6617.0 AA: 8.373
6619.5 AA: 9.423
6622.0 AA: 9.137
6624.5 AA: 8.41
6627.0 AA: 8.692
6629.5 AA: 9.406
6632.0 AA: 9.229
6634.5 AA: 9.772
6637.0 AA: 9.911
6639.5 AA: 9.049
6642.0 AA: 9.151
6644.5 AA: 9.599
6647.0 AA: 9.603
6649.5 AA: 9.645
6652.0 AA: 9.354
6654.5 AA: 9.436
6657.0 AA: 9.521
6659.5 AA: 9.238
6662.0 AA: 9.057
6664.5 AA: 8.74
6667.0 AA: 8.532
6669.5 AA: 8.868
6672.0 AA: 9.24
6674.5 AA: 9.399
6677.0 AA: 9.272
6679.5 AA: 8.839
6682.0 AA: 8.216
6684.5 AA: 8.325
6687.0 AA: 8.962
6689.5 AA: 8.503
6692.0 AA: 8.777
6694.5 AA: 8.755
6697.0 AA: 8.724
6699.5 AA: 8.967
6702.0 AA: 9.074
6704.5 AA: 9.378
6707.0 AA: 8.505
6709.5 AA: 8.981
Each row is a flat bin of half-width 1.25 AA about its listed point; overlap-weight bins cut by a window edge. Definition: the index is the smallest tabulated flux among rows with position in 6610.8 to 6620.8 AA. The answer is 8.373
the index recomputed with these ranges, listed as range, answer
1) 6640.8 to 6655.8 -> 9.151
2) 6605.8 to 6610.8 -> 8.167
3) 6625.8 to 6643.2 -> 8.692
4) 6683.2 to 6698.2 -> 8.325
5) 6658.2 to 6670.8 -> 8.532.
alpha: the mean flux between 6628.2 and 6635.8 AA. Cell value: 9.47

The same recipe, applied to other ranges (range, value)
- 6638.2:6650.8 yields 9.41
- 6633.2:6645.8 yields 9.5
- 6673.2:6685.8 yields 8.81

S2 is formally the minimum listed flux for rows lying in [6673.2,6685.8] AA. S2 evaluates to 8.216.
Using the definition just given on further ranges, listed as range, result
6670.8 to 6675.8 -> 9.24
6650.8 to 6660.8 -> 9.238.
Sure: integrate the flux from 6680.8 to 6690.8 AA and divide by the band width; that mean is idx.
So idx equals 8.5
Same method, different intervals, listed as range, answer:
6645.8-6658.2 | 9.51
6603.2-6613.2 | 8.37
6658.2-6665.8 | 9.01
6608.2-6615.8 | 8.55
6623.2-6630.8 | 8.84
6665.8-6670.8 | 8.71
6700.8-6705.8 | 9.22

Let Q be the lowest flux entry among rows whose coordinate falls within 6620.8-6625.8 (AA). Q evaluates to 8.41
